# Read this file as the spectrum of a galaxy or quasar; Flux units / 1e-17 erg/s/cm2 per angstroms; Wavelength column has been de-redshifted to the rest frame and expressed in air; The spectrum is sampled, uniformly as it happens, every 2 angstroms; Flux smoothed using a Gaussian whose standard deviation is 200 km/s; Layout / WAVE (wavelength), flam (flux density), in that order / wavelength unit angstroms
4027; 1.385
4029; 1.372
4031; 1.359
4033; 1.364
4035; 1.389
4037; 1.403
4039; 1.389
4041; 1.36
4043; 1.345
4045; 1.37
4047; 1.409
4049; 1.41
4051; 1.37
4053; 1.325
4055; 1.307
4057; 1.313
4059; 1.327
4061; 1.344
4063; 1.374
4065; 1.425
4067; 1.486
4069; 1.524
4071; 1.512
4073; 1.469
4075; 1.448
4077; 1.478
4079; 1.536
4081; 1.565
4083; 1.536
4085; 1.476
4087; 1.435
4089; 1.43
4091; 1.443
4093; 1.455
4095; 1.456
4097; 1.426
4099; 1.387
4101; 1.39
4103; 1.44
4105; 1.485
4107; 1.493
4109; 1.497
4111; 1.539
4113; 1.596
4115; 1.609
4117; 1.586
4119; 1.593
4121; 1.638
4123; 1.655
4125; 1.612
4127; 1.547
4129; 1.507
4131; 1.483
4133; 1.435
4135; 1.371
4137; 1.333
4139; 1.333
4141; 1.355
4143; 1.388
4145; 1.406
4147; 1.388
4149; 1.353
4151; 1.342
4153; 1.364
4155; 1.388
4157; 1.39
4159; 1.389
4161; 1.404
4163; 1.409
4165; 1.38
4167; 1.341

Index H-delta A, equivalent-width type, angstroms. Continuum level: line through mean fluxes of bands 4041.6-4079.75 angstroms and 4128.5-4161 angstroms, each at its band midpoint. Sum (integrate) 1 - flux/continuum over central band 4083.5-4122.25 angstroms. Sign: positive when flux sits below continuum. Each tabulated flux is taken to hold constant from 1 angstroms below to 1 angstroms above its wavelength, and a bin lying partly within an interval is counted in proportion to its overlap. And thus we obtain -2.7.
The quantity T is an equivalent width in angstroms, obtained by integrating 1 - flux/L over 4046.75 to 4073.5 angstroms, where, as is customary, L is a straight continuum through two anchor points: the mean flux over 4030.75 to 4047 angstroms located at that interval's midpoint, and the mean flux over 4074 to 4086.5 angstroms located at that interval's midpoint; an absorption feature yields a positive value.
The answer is 0.8 angstroms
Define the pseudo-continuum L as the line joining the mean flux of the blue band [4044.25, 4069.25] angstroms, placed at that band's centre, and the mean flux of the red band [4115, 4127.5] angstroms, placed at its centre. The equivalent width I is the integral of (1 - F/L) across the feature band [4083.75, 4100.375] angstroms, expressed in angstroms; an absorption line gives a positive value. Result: 0.72 angstroms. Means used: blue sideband 1.38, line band 1.44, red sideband 1.61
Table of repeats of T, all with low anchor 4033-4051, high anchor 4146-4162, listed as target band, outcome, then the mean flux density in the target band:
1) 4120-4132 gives -1.7 angstroms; 1.57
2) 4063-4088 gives -1.9 angstroms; 1.49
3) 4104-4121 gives -2.2 angstroms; 1.55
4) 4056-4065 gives 0.2 angstroms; 1.35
